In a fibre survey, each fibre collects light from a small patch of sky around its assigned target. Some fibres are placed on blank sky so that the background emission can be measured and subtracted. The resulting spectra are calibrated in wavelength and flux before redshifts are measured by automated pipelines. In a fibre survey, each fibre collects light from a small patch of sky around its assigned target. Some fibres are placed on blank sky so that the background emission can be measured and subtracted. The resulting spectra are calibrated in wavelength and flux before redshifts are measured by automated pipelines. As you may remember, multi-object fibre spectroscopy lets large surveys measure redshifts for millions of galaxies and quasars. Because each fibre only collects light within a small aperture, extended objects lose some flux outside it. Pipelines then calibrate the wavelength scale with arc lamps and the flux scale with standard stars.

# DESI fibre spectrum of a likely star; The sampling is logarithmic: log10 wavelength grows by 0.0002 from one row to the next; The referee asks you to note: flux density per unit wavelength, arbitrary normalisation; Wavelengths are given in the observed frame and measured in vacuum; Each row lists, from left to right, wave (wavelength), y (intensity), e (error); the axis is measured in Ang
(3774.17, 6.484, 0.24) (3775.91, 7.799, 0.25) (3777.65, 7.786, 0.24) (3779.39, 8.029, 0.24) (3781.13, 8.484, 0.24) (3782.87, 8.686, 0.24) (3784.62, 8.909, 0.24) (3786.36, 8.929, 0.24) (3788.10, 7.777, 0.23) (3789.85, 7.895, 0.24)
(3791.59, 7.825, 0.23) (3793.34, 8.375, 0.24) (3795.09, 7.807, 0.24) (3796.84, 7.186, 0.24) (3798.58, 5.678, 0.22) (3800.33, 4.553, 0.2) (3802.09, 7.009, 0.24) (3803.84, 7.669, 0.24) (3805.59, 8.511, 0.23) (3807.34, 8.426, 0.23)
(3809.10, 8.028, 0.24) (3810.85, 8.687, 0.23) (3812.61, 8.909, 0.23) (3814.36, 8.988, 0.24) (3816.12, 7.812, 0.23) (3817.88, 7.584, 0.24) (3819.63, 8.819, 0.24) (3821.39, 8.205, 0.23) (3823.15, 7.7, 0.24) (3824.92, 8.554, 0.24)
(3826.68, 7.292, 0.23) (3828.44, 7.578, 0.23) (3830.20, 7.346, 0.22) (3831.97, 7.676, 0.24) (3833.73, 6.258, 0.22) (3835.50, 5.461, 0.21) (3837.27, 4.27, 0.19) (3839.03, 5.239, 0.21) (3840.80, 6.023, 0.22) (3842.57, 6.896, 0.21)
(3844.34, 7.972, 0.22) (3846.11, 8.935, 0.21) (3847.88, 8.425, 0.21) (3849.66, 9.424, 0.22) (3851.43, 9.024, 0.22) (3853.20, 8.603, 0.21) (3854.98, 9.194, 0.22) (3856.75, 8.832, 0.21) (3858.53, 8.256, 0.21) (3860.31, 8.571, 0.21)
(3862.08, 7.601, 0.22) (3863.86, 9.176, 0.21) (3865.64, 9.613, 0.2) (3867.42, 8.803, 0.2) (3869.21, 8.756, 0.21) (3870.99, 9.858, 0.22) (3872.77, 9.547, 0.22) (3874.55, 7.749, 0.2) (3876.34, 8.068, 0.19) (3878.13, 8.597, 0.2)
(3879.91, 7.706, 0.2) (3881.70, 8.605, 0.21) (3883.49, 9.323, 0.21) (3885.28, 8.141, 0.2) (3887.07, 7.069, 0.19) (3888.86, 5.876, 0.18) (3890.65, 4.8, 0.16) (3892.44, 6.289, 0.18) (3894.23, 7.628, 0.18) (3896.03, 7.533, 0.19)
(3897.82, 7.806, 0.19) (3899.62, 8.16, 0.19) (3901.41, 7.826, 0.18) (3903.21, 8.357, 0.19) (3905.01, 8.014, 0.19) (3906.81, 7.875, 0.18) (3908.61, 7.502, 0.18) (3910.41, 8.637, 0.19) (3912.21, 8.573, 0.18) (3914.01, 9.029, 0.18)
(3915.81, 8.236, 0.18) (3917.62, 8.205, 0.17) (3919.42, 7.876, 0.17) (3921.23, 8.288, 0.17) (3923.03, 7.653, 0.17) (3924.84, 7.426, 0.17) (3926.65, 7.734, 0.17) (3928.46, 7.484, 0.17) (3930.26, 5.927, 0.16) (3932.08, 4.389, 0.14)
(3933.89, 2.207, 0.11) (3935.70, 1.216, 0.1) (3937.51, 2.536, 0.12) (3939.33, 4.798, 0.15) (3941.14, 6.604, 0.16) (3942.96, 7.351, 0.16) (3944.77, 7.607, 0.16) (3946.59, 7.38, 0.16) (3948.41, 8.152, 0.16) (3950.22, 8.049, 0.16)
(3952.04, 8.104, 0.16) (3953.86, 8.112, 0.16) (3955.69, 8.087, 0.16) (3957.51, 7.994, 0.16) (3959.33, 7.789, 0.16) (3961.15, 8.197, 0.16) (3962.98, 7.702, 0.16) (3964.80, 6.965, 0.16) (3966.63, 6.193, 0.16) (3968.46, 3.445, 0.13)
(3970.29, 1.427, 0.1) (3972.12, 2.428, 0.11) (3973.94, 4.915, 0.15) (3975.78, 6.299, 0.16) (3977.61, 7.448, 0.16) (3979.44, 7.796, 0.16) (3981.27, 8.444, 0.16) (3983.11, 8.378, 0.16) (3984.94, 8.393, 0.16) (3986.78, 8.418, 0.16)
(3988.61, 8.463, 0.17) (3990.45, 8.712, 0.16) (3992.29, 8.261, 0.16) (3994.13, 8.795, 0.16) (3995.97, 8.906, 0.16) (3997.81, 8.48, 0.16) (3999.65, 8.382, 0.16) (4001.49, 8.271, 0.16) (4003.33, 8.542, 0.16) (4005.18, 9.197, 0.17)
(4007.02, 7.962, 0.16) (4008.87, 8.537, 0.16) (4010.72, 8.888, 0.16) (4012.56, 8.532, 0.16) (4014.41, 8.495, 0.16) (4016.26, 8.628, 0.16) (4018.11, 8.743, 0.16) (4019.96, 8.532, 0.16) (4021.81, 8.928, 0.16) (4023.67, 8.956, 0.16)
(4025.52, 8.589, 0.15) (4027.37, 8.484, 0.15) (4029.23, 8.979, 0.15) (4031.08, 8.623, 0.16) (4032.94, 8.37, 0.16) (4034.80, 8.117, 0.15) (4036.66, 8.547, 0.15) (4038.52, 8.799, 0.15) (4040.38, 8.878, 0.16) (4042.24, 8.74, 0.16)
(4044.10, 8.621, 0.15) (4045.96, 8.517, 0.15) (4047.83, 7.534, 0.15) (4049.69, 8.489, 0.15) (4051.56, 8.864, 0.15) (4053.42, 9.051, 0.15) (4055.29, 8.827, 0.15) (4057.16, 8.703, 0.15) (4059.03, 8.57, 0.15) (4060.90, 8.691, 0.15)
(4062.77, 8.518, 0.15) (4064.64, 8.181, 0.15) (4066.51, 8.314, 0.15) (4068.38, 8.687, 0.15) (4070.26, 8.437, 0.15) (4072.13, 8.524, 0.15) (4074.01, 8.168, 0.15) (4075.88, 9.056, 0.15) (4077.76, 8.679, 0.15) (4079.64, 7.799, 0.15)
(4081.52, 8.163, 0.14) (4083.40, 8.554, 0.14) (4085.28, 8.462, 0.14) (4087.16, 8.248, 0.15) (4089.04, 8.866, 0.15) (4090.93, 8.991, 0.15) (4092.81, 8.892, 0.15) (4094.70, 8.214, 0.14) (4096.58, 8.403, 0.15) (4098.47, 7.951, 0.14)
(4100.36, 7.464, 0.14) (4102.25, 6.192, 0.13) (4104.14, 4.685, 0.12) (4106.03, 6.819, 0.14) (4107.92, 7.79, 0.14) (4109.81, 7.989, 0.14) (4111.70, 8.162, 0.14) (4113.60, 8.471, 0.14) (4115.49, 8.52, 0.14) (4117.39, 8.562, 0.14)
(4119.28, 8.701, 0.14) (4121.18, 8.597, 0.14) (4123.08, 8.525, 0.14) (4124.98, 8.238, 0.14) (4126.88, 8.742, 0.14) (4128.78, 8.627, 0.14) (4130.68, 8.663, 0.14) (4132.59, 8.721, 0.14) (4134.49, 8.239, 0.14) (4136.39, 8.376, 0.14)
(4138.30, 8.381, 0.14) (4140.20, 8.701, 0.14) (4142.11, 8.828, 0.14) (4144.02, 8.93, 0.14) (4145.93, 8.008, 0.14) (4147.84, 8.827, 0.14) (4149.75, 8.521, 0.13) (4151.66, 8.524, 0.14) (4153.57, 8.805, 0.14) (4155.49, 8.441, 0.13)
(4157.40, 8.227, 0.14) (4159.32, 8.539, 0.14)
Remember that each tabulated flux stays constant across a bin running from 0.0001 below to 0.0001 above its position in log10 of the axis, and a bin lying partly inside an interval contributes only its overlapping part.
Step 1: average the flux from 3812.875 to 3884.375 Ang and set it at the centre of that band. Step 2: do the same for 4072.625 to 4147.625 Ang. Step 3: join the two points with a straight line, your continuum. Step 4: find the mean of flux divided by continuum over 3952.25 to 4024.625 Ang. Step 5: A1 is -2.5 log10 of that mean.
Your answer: 0.06 mag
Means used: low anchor 8.07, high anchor 8.25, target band 7.72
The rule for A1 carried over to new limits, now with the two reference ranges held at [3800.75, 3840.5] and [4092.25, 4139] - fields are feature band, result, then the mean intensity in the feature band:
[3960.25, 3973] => 0.44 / 5.19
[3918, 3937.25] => 0.28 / 5.96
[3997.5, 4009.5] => -0.08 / 8.48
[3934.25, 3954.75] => 0.23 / 6.25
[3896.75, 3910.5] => -0.05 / 7.98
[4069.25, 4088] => -0.05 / 8.41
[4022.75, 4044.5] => -0.10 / 8.64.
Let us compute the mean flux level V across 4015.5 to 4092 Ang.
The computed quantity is 8.57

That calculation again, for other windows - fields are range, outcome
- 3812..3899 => 7.88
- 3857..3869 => 8.68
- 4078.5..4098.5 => 8.44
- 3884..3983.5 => 6.87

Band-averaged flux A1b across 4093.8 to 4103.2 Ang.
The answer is 7.64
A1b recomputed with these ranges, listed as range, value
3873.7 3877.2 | 7.9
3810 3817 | 8.6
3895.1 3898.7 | 7.67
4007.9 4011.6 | 8.68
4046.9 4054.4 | 8.49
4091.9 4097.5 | 8.5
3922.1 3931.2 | 7.24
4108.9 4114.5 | 8.2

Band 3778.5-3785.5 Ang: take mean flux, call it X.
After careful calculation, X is 8.52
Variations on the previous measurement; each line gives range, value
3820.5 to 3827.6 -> 7.93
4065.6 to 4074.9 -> 8.43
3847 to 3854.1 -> 8.86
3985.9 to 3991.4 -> 8.53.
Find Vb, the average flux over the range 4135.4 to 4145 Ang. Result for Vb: 8.64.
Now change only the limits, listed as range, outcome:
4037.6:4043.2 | 8.81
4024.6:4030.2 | 8.69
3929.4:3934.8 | 4.15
